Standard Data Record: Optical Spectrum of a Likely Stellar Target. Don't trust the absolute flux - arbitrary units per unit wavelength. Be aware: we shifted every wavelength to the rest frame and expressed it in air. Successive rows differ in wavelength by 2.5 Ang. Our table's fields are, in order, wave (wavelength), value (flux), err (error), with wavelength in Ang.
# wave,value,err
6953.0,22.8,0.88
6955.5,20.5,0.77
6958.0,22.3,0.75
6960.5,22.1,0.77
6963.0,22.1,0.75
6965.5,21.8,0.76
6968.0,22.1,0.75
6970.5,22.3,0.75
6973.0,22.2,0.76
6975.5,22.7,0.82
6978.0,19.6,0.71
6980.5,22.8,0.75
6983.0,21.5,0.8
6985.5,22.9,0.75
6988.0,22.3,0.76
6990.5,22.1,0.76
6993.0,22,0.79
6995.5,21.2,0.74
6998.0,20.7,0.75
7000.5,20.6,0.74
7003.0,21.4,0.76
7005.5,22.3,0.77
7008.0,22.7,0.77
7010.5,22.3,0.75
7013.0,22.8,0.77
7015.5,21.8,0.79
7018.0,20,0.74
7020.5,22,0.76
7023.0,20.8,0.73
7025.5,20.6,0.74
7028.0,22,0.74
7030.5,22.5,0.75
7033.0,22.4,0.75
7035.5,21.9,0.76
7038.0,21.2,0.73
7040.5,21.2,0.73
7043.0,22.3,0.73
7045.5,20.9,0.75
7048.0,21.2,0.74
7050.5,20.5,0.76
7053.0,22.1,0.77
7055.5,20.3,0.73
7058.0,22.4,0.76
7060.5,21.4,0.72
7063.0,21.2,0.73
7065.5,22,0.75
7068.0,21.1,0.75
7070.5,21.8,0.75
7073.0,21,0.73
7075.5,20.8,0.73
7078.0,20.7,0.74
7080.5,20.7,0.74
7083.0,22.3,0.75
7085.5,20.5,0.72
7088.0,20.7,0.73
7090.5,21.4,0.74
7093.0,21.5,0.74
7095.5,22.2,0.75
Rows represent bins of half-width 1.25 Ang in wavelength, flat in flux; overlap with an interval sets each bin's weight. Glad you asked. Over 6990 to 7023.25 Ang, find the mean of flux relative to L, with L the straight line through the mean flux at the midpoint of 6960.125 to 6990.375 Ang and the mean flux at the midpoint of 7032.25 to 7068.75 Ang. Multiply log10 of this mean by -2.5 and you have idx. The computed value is 0.01 mag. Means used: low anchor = 22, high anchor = 21.5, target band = 21.6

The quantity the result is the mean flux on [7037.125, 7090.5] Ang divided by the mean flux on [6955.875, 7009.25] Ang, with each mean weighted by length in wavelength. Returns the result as 0.97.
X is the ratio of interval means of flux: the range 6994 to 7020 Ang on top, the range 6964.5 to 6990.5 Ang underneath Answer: 0.98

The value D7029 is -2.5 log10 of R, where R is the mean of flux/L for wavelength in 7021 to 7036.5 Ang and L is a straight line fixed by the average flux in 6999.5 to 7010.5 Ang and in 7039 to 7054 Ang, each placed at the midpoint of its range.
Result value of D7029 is -0.01 mag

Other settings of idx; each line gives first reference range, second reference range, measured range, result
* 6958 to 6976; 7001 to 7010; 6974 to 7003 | 0.02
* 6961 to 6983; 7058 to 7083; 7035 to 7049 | 0.00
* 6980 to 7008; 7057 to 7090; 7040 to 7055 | 0.01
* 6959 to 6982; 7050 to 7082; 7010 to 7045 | -0.01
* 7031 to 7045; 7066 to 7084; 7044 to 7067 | 0.01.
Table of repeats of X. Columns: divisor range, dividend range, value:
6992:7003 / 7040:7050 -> 1.01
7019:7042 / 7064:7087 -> 0.98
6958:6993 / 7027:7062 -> 0.98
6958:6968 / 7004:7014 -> 1.02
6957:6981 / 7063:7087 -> 0.97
